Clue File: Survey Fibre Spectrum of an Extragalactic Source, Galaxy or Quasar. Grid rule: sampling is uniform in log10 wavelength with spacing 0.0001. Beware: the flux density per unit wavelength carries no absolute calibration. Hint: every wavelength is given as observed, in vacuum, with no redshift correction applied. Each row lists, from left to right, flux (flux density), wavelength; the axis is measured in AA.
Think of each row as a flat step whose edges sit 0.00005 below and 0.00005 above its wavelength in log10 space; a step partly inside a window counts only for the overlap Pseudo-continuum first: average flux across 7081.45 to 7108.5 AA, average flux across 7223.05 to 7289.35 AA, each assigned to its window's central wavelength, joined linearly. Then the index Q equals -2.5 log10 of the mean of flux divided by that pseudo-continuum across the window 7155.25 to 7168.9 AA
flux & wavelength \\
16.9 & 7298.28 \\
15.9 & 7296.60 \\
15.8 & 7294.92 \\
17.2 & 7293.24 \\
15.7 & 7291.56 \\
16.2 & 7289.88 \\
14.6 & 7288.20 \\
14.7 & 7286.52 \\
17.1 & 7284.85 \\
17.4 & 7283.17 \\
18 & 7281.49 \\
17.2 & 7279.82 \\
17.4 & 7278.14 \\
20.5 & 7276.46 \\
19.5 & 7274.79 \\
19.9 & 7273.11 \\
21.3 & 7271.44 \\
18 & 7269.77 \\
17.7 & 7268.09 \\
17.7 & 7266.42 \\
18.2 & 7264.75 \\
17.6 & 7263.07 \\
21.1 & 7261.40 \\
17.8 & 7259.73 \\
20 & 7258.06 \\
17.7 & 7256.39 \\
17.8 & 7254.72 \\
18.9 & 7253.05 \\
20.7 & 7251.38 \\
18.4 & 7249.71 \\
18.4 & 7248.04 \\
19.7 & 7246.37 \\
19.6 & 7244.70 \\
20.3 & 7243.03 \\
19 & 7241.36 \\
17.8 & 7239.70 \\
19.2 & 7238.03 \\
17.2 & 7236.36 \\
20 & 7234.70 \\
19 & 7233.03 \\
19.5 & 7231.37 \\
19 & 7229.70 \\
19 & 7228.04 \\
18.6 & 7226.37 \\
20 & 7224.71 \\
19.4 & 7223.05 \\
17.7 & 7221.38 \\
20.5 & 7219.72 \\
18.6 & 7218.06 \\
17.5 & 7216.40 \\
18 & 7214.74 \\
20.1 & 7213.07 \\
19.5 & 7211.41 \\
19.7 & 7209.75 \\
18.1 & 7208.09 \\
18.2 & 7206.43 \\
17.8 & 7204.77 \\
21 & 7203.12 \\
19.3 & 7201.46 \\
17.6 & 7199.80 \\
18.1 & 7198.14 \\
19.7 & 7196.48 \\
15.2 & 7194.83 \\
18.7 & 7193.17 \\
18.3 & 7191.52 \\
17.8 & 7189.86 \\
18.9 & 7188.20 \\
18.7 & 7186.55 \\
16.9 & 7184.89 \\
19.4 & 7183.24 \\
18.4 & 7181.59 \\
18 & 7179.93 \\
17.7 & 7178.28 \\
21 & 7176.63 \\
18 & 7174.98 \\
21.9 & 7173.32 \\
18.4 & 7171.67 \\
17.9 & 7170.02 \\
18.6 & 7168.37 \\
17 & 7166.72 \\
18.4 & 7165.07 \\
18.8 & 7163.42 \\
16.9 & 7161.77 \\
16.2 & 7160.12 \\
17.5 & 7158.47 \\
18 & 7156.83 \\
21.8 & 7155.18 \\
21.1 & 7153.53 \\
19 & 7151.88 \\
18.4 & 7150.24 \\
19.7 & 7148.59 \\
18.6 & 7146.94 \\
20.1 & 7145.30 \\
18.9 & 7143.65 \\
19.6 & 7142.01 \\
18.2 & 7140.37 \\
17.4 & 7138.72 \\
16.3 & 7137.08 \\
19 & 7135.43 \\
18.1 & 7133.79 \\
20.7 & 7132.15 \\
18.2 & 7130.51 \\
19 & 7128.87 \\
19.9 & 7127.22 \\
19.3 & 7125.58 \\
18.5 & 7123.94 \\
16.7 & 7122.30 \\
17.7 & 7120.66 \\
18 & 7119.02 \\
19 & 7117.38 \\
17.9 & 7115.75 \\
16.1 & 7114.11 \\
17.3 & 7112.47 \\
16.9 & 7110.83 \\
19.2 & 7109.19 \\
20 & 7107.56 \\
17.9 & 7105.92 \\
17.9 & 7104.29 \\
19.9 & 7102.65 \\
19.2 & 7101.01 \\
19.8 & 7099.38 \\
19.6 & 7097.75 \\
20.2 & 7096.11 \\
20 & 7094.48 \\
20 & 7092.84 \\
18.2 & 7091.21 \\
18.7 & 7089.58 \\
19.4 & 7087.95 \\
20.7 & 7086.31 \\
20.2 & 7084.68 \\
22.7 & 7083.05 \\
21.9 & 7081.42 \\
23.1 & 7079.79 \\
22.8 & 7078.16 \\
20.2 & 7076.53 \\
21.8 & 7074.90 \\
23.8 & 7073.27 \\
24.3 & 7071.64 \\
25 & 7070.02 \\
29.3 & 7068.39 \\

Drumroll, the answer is 0.08 mag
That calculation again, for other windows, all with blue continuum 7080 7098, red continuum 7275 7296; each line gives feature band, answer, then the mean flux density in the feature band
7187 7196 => 0.04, 17.9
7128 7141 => 0.06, 18.4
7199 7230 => -0.05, 18.9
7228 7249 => -0.08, 19.1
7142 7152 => 0.01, 19.2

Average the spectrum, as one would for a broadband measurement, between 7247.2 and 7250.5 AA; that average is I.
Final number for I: 18.4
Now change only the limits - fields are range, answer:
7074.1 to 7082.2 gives 22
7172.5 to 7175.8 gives 19.9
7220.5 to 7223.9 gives 18.6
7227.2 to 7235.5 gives 19.3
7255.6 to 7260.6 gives 18.5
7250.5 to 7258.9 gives 19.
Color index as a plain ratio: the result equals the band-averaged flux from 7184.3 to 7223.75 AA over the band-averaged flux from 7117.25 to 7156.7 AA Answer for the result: 1.0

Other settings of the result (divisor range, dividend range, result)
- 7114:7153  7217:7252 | 1.03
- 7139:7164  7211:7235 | 1.01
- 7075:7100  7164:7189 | 0.91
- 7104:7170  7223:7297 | 0.99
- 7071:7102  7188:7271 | 0.90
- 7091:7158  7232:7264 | 1.01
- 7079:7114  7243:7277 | 0.97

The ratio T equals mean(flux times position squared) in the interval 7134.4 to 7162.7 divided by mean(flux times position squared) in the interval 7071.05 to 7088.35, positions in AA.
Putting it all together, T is 0.87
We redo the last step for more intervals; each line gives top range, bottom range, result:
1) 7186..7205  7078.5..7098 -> 0.93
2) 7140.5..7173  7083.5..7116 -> 1.00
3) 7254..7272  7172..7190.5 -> 1.01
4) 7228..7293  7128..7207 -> 1.02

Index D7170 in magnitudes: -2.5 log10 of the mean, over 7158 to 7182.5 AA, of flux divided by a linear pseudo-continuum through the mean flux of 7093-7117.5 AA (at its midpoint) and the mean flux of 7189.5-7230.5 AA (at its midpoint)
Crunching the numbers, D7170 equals 0.023 mag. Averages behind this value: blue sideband 18.8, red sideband 18.7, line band 18.3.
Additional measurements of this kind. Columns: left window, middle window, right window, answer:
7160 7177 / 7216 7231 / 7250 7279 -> -0.01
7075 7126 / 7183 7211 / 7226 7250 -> 0.04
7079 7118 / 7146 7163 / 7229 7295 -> 0.02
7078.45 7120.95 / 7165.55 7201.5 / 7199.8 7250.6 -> 0.04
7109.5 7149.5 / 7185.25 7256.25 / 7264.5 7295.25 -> -0.05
